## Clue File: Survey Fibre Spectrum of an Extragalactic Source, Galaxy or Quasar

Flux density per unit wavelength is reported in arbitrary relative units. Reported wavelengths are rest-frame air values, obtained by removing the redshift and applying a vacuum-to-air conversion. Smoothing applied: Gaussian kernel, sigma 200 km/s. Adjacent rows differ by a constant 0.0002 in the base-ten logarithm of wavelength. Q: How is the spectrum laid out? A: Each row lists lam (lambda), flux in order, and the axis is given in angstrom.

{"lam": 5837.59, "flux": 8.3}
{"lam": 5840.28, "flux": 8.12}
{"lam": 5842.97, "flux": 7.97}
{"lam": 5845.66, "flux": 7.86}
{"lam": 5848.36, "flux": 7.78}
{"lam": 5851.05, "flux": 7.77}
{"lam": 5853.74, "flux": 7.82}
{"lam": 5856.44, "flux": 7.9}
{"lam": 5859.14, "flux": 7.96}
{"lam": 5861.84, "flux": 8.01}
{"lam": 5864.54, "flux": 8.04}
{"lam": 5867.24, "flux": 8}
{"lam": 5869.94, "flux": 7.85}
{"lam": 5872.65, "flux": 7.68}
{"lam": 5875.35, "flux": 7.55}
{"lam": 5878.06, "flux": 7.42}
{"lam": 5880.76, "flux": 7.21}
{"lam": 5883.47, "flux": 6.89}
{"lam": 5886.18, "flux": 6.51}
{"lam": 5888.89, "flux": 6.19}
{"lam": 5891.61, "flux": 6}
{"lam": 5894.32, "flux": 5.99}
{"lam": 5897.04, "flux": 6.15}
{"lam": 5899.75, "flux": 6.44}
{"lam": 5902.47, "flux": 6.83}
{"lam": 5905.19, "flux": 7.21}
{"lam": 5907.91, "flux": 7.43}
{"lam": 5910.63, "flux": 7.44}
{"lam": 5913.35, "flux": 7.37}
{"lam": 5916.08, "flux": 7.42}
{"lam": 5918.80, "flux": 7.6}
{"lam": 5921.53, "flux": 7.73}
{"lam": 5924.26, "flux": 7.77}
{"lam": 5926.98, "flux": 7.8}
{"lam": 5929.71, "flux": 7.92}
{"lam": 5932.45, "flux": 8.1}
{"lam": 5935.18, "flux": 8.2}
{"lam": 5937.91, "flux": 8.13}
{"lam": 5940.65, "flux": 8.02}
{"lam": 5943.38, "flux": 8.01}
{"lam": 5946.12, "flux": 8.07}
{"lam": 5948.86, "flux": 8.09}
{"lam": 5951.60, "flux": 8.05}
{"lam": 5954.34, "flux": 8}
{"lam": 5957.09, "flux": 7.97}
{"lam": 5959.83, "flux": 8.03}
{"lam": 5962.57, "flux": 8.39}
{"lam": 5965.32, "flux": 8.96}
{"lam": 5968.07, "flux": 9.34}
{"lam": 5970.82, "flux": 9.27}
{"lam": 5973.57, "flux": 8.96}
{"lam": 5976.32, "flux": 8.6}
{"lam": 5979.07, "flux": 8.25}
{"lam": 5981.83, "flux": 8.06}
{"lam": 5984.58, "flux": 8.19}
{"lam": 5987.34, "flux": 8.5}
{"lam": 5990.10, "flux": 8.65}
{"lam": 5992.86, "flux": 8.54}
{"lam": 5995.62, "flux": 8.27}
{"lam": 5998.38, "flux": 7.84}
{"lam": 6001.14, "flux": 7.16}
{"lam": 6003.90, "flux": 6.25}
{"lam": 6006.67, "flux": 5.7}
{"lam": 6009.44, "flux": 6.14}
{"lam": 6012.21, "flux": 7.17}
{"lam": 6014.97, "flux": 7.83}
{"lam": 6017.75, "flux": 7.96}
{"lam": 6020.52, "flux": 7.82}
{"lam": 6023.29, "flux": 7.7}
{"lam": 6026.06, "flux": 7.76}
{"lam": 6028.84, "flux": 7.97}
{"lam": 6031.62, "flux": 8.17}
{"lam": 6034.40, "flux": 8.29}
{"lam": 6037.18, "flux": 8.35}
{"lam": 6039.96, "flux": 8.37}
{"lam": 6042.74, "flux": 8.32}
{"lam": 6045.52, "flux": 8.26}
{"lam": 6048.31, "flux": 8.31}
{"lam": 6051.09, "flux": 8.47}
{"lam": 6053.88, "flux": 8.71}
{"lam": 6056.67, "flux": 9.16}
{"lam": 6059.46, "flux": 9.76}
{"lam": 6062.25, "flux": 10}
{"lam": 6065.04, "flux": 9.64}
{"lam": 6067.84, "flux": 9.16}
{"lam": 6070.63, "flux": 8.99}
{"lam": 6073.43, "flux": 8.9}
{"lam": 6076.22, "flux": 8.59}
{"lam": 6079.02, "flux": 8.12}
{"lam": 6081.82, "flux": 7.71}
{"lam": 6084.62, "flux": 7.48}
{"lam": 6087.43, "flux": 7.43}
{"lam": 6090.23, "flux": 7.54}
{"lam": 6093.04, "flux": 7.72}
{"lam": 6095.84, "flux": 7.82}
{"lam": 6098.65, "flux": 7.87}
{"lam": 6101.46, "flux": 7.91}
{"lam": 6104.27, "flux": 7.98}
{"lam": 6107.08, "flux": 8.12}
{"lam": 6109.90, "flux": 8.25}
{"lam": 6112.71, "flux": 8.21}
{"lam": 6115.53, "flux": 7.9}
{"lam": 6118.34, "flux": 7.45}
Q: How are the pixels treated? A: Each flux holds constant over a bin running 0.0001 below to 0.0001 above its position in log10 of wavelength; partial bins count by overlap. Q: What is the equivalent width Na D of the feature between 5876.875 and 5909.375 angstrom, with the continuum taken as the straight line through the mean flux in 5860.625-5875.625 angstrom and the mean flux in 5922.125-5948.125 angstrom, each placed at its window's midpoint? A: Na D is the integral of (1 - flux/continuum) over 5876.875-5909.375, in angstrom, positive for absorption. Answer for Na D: 5.1 angstrom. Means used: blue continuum 7.88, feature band 6.69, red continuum 8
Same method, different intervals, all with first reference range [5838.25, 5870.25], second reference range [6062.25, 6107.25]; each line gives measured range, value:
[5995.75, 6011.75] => 2.7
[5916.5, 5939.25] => 0.4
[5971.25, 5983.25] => -0.6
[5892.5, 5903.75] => 2.3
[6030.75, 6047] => -0.2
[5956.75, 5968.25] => -0.6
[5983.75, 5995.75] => -0.5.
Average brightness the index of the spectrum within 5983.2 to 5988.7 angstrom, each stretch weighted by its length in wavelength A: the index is 8.35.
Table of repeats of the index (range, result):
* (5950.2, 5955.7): 8.03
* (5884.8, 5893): 6.23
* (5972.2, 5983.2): 8.47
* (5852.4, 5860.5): 7.89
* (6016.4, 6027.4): 7.82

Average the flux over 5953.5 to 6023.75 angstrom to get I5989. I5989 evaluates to 7.98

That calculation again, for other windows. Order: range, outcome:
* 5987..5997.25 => 8.47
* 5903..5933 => 7.58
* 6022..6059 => 8.33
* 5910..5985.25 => 8.14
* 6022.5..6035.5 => 7.98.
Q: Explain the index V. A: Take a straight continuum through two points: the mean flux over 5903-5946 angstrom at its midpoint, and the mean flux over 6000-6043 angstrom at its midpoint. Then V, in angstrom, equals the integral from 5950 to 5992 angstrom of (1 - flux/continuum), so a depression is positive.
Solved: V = -4.6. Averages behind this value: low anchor 7.74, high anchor 7.54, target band 8.48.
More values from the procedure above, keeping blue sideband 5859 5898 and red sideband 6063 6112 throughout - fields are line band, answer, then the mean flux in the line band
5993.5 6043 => 1.6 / 7.61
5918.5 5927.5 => -0.4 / 7.74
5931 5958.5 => -2.1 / 8.06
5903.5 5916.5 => -0.1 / 7.35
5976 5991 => -1.3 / 8.35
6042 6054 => -0.6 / 8.39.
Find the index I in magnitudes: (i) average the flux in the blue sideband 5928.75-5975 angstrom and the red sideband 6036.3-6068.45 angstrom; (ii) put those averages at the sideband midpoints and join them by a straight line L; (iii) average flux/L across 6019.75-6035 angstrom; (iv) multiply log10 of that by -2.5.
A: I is 0.10 mag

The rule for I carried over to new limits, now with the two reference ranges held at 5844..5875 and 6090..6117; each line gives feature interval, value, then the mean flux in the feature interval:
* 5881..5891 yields 0.20 mag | 6.56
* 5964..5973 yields -0.16 mag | 9.17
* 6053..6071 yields -0.18 mag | 9.38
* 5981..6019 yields 0.05 mag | 7.58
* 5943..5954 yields -0.02 mag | 8.05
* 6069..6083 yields -0.07 mag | 8.49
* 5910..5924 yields 0.05 mag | 7.53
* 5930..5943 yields -0.03 mag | 8.09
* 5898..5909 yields 0.14 mag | 6.94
